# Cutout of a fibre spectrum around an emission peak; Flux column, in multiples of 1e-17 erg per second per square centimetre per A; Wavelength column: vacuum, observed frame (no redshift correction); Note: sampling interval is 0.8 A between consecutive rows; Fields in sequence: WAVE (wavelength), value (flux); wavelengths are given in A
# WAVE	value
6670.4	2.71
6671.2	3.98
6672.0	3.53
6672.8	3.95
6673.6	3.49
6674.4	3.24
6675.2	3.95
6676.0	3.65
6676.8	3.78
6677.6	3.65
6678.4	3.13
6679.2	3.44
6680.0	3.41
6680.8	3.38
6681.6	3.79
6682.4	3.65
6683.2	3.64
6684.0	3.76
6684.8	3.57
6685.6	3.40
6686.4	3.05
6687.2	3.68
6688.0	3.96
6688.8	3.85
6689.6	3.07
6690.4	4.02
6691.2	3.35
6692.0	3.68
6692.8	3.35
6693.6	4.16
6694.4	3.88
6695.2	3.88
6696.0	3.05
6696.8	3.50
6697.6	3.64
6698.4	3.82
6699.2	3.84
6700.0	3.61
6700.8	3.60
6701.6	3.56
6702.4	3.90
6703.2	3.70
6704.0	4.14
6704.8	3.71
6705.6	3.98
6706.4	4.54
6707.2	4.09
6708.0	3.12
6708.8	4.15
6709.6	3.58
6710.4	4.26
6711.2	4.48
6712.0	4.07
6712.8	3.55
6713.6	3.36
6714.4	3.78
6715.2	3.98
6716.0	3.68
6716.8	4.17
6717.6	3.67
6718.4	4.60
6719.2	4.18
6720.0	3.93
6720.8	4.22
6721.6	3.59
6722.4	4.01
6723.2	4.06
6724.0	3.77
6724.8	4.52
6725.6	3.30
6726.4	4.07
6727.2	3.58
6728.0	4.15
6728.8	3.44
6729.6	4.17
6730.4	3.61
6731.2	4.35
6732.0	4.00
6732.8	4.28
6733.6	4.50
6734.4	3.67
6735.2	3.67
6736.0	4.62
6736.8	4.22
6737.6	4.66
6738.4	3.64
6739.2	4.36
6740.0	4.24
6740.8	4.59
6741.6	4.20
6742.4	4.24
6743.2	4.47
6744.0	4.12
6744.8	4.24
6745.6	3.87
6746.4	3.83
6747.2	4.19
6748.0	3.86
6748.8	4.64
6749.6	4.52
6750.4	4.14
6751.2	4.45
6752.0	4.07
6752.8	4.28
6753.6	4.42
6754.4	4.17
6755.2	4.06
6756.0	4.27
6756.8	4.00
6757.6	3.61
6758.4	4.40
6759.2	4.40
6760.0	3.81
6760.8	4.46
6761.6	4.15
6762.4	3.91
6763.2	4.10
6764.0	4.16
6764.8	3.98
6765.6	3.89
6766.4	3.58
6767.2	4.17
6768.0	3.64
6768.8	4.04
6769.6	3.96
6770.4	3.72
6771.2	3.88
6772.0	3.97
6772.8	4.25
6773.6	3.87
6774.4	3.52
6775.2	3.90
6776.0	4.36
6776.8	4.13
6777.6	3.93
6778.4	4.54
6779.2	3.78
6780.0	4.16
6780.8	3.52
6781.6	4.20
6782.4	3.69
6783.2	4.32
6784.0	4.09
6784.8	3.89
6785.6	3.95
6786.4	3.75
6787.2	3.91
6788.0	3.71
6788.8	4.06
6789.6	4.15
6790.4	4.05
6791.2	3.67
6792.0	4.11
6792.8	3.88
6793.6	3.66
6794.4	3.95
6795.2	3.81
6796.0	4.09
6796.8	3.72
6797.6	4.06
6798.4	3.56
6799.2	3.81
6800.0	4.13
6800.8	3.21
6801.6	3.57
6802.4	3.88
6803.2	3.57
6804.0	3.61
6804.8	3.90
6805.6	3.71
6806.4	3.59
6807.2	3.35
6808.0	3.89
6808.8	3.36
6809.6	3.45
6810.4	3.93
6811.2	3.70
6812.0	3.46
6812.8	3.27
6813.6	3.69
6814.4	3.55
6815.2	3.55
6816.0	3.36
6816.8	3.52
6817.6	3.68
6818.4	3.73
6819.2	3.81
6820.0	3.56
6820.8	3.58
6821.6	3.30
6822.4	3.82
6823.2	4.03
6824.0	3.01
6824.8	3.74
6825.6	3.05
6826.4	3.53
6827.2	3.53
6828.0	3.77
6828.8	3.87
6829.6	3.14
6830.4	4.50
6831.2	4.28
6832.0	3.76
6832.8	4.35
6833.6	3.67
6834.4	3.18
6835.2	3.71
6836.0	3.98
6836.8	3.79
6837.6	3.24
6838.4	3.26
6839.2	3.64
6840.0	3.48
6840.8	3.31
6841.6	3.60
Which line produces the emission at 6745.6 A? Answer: Mg II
